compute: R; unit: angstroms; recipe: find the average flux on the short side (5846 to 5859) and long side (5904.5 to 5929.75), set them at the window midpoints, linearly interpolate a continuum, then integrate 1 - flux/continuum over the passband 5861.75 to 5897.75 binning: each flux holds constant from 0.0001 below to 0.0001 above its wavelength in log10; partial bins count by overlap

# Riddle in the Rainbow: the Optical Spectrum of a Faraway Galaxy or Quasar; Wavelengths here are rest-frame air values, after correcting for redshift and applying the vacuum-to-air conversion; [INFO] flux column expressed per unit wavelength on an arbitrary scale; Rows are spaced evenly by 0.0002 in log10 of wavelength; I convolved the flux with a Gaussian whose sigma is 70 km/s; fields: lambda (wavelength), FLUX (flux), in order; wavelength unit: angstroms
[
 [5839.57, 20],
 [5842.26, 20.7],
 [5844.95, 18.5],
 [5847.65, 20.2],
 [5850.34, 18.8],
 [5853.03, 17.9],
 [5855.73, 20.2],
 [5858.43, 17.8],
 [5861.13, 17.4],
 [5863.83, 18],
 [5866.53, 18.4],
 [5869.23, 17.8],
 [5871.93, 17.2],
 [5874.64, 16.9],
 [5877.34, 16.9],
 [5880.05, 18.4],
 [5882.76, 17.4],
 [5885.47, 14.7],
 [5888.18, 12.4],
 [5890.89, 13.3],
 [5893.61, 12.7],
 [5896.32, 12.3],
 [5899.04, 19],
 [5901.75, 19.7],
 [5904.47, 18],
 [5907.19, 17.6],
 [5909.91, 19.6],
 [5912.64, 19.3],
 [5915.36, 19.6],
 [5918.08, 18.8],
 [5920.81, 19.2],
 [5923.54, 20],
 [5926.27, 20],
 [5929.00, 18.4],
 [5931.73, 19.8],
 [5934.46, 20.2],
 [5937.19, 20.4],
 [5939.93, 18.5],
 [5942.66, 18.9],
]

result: 6.0 angstroms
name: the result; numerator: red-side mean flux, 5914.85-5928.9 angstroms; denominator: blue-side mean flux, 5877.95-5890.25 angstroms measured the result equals 1.2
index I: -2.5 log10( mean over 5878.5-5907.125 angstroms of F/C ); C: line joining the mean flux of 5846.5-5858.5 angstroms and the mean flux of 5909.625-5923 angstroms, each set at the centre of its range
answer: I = 0.21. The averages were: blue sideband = 19.1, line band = 15.9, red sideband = 19.3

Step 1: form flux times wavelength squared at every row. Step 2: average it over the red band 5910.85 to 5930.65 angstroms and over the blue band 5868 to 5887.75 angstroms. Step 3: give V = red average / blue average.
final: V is 1.17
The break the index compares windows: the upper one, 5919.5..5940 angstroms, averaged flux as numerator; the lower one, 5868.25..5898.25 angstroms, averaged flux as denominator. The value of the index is 1.3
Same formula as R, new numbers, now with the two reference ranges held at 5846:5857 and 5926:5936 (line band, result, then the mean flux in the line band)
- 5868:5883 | 1.5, 17.4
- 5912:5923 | 0.1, 19.3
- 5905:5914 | 0.3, 18.7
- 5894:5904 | 1.4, 16.7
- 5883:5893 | 2.9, 13.8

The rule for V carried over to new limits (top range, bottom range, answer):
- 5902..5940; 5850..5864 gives 1.07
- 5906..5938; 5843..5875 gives 1.08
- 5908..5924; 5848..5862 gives 1.06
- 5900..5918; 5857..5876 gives 1.09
